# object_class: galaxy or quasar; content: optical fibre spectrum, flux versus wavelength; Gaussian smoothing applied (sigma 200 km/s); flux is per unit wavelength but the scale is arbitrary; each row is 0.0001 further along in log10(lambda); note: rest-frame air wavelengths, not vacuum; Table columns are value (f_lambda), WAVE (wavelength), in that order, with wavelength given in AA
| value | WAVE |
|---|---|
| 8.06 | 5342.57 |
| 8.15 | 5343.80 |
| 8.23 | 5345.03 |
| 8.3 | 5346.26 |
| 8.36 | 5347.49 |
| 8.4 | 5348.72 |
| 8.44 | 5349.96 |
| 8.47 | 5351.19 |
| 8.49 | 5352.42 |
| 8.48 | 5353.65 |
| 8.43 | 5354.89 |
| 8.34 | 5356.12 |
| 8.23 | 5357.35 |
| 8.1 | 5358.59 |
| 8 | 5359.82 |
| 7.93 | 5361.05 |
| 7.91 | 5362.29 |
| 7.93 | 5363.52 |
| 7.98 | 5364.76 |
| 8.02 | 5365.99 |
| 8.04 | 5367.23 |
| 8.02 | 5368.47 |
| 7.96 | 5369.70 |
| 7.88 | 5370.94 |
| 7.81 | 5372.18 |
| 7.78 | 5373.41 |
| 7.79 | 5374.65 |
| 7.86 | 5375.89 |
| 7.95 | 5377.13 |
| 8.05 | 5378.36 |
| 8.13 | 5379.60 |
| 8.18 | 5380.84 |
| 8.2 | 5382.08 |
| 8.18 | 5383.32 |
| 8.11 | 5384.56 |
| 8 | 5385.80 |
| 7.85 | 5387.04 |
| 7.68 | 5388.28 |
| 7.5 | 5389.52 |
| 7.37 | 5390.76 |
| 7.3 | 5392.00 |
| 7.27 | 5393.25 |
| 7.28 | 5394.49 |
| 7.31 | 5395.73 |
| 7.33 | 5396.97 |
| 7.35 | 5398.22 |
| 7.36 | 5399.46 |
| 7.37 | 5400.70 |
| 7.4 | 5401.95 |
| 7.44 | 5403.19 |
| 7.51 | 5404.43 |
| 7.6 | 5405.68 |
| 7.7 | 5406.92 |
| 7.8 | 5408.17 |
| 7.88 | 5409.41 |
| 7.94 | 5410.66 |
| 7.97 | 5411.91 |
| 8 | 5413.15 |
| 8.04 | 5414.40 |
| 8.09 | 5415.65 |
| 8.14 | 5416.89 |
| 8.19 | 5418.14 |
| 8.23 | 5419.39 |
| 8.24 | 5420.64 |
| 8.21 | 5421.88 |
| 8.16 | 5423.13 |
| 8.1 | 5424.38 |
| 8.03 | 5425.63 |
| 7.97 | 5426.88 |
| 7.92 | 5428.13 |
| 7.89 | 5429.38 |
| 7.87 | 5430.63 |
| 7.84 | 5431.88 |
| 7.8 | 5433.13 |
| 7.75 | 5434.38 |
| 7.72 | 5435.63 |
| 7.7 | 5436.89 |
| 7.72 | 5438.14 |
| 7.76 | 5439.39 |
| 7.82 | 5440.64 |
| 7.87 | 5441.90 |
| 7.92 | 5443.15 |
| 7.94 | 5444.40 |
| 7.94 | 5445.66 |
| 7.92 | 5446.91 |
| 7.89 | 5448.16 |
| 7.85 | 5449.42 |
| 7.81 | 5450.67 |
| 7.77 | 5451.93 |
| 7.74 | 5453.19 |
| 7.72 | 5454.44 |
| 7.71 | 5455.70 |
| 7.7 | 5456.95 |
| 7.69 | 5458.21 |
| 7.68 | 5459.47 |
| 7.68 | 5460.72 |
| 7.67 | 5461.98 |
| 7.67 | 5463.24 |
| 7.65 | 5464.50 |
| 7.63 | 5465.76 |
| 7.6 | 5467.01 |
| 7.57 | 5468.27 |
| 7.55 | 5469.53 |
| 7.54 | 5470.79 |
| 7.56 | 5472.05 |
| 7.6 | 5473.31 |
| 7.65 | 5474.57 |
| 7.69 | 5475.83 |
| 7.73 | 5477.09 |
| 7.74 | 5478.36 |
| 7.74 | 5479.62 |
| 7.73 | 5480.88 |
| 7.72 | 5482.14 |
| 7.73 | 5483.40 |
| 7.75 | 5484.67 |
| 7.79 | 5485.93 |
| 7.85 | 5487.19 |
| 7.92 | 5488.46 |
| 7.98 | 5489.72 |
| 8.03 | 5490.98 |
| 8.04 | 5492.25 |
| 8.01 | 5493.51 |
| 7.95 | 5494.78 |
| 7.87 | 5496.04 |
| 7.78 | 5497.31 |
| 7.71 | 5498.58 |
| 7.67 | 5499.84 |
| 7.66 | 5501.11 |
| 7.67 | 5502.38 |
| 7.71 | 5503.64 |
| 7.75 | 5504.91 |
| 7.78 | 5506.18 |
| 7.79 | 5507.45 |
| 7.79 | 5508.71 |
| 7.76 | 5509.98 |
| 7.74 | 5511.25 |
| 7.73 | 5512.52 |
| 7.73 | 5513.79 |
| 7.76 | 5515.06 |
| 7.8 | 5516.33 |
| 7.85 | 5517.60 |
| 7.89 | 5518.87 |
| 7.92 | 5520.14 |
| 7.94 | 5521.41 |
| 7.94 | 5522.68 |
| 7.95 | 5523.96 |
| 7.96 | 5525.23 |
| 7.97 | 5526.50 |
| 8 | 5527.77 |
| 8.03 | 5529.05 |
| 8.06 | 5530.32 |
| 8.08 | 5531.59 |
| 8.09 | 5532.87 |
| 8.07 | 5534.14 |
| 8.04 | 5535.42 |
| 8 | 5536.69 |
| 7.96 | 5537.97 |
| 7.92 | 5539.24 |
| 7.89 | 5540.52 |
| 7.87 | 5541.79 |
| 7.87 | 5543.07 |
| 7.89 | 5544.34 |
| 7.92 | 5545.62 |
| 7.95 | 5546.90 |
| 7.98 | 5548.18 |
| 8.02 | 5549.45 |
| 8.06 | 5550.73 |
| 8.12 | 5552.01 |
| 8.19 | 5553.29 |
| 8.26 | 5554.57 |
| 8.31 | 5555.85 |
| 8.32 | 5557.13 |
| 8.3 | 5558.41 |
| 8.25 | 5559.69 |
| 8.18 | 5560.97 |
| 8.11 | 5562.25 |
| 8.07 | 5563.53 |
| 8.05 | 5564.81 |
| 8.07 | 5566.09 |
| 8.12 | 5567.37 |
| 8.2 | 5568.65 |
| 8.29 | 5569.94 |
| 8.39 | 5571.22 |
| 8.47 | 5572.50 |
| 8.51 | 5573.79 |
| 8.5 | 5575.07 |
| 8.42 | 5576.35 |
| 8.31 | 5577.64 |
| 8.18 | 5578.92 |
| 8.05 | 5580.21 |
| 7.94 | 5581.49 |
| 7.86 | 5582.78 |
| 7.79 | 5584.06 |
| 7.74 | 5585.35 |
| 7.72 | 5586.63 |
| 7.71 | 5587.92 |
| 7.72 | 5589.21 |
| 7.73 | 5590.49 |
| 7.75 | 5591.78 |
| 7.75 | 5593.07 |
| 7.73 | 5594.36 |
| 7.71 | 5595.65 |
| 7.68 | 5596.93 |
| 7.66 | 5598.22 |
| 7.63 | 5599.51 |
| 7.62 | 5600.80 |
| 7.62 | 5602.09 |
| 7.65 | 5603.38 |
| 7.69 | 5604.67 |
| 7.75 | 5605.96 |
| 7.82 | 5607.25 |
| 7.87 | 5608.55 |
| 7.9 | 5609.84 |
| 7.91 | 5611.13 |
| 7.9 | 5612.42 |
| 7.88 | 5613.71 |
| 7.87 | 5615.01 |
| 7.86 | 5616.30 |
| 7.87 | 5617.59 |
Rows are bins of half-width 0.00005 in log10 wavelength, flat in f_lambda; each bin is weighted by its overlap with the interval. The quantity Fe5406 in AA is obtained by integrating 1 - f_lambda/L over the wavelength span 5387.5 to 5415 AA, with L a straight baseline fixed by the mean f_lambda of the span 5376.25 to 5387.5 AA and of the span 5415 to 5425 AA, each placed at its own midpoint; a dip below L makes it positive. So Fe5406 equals 1.9 AA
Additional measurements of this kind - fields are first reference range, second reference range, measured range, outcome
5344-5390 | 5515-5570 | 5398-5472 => 2.4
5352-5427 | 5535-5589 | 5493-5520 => 0.8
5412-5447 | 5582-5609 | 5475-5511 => 0.3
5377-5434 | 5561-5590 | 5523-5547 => 0.2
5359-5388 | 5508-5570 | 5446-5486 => 1.5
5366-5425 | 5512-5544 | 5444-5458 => 0.1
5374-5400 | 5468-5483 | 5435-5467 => -0.4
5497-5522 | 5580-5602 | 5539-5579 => -2.1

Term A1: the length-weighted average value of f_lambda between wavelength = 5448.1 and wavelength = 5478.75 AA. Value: 7.68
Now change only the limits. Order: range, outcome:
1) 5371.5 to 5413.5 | 7.71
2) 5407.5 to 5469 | 7.86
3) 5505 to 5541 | 7.91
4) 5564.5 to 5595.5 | 8.04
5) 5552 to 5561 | 8.25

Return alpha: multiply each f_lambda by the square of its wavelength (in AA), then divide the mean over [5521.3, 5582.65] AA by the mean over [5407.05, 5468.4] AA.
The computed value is 1.1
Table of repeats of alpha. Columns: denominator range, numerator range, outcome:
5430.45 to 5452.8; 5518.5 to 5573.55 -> 1.07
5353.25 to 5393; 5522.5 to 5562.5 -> 1.08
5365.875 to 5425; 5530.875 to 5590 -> 1.10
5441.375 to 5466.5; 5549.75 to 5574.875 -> 1.10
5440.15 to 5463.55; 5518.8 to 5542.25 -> 1.05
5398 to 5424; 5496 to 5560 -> 1.05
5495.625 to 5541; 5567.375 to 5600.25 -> 1.04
